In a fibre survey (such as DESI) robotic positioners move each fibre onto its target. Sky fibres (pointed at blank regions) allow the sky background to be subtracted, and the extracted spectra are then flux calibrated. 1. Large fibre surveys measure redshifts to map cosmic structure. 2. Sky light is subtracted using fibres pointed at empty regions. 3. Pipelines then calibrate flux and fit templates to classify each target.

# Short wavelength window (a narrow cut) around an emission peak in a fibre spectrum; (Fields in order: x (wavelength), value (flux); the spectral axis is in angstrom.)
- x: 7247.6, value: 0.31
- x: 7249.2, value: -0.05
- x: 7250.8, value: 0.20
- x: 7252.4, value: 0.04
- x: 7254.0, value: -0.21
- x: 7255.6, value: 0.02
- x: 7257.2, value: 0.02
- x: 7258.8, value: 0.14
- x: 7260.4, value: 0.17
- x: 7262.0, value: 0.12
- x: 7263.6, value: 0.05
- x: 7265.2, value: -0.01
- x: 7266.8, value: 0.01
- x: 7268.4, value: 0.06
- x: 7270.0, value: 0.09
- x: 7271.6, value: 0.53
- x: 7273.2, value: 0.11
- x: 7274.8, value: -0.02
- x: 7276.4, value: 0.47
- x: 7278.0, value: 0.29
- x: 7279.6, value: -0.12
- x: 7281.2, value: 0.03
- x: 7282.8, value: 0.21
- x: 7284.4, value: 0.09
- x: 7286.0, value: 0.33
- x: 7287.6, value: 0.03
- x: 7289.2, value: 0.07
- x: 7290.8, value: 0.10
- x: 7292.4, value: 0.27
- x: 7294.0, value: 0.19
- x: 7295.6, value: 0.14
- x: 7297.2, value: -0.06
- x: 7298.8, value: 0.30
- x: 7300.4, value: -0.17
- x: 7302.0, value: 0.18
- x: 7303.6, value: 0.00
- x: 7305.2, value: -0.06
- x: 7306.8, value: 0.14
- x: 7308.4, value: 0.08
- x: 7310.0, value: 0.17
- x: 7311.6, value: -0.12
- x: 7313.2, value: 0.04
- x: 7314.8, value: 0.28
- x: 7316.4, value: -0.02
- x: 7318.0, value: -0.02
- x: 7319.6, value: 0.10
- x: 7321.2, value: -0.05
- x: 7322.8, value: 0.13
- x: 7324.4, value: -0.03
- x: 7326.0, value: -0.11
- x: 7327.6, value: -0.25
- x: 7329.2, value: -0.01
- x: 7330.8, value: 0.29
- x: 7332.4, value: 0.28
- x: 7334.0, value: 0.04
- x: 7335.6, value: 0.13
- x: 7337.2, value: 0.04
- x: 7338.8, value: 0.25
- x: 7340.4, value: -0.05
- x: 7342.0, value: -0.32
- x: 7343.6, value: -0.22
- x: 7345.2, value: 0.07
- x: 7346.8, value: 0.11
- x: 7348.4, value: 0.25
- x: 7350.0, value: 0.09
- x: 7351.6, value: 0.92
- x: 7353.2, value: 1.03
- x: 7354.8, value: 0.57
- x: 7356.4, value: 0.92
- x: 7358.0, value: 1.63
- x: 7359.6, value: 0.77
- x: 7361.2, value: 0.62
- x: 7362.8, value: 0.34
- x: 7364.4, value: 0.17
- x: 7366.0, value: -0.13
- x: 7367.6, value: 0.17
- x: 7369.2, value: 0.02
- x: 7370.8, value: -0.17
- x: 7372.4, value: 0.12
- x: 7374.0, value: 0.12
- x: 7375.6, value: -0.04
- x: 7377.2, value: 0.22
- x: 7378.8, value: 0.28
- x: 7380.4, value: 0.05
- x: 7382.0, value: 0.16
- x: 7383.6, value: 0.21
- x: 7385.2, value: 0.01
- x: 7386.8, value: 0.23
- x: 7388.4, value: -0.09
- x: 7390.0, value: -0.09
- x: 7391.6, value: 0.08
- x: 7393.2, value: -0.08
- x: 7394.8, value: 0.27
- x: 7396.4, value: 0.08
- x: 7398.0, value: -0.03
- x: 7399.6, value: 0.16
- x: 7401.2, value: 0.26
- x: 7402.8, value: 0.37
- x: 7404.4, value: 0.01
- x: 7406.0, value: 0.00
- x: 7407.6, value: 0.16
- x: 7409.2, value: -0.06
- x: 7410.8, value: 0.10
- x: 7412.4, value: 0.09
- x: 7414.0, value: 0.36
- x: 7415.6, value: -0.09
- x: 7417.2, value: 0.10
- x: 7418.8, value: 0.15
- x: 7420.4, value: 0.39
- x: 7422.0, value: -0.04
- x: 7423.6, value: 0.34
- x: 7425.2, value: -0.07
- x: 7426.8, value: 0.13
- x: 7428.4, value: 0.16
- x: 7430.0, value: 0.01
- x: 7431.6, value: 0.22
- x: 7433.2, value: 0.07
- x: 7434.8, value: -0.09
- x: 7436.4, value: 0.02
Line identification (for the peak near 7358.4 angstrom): [O II] 3727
